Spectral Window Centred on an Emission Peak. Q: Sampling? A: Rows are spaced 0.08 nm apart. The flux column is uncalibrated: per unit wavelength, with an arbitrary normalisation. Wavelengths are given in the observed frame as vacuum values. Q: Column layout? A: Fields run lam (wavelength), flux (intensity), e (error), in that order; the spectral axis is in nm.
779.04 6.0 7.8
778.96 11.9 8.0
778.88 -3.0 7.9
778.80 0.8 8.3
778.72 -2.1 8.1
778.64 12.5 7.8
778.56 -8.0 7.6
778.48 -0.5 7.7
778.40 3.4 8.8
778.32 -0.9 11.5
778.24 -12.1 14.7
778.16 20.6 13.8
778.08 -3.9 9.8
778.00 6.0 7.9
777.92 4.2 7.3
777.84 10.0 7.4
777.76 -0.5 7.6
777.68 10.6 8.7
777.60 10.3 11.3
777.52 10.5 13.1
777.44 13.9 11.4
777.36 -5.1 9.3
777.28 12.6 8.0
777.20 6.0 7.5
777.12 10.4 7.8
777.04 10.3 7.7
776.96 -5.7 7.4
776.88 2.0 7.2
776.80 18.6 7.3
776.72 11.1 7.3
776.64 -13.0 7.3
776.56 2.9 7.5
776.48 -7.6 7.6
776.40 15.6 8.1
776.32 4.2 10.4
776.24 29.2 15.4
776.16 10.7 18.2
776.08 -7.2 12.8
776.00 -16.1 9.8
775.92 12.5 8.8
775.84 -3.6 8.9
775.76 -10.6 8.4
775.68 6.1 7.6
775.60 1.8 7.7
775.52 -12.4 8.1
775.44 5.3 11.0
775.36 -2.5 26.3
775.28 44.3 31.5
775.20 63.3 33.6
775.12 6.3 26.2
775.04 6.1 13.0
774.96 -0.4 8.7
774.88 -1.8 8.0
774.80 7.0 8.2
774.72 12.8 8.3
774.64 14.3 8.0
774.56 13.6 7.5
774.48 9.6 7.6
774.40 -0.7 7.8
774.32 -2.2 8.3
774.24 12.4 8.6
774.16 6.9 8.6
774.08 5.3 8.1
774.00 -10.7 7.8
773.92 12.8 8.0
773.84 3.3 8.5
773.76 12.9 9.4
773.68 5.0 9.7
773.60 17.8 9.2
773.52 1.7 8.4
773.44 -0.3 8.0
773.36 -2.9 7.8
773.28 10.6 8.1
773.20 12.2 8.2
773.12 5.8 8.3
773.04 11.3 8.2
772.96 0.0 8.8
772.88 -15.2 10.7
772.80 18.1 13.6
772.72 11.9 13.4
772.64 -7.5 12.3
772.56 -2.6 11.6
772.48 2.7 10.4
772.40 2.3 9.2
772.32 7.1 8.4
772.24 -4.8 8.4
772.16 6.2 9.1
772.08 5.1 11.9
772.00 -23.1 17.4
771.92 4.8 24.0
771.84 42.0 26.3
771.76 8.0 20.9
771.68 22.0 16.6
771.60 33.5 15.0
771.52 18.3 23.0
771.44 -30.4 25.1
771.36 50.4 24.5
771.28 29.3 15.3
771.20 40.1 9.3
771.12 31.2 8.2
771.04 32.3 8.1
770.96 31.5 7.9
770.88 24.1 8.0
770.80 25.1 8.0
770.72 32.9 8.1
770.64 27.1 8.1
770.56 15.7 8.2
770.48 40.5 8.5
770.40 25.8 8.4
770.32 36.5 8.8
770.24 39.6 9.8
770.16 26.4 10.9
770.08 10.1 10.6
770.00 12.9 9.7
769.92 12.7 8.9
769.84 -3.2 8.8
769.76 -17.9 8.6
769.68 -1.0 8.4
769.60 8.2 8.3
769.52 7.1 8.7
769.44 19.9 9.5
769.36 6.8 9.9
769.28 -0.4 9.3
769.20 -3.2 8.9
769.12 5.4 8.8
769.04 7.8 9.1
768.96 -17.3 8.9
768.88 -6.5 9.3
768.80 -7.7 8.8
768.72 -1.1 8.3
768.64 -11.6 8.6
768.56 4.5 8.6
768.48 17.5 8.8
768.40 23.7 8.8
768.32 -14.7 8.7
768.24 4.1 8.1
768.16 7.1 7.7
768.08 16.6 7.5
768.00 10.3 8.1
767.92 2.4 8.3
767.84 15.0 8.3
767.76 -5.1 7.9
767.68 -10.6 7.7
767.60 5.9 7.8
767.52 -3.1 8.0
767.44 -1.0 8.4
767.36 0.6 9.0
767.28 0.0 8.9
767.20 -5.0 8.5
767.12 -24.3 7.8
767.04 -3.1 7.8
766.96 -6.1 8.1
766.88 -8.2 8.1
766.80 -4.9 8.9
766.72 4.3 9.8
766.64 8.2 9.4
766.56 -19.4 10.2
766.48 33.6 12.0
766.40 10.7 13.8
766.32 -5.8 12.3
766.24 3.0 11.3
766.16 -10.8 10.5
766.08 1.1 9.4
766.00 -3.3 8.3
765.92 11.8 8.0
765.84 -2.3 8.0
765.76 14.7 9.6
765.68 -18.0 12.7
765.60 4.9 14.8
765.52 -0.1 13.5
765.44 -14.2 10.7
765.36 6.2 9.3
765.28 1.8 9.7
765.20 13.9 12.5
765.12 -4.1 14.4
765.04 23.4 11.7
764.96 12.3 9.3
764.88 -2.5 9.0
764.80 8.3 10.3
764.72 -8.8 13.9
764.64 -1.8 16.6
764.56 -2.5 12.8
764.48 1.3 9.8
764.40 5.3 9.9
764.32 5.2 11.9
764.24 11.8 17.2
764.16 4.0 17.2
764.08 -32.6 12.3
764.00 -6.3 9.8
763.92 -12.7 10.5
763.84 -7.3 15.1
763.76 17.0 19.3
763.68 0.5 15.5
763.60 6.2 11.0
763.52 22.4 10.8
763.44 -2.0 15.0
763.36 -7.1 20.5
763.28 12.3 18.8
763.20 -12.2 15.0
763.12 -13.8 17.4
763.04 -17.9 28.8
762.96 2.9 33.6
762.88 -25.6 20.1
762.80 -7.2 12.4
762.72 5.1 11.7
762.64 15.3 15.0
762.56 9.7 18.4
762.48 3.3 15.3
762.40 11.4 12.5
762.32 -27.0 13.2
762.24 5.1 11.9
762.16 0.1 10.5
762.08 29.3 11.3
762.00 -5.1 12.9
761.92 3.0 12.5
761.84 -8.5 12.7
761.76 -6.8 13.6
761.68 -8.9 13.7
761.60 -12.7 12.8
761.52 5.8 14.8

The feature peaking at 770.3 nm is [O II] 3727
